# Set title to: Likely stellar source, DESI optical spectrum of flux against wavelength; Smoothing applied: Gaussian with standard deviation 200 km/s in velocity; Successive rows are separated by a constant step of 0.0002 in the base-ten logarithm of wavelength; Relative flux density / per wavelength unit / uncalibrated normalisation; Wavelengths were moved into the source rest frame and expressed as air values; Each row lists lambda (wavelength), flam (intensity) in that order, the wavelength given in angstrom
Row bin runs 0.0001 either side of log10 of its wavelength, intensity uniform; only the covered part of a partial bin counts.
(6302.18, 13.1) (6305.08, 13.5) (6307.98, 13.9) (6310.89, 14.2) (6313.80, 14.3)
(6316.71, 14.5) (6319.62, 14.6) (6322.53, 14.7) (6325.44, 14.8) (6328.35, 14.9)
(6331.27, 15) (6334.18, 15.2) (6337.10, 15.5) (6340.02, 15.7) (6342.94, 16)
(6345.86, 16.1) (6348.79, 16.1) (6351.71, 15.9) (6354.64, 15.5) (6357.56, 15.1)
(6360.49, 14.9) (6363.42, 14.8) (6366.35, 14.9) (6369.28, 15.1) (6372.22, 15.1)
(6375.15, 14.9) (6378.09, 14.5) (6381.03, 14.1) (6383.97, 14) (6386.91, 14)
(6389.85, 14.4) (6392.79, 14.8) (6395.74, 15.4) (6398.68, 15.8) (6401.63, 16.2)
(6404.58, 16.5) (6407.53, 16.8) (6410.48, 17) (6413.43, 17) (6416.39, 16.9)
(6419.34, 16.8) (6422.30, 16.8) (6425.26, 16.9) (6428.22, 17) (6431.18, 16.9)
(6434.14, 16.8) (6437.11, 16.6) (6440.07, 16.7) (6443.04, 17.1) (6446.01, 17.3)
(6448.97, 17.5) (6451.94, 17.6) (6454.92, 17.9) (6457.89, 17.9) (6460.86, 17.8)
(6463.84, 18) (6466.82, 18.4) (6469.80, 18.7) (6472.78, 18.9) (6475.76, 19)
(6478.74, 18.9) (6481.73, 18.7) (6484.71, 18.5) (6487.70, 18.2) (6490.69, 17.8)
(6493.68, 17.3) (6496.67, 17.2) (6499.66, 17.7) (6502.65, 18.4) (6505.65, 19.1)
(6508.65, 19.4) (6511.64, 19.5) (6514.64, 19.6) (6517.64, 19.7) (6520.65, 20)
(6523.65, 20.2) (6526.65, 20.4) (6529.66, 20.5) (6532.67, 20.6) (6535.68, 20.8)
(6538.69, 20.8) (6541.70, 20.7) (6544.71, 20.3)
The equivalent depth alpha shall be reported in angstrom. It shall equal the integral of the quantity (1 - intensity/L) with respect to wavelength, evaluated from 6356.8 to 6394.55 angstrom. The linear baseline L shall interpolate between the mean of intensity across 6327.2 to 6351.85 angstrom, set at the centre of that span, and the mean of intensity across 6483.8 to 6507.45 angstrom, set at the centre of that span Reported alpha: 3.5 angstrom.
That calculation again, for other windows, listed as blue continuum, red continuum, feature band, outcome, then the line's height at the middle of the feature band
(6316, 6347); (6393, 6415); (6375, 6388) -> 1.4 angstrom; 16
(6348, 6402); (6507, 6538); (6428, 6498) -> 0.9 angstrom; 18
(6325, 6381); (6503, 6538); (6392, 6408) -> 0.6 angstrom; 16.6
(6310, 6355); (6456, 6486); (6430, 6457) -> 1.0 angstrom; 17.8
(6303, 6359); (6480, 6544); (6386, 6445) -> 2.3 angstrom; 17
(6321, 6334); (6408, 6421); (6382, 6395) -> 1.6 angstrom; 16.3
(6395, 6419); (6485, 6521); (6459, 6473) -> -0.4 angstrom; 17.8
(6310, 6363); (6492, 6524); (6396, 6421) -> 0.2 angstrom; 16.7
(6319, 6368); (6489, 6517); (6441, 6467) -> -0.2 angstrom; 17.5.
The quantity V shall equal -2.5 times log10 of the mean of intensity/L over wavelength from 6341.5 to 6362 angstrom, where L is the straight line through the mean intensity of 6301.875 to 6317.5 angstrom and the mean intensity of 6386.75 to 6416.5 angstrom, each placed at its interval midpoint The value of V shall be -0.06 mag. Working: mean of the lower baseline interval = 14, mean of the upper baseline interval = 15.9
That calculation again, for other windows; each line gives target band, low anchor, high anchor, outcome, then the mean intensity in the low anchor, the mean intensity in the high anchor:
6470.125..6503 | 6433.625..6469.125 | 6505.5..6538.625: 0.03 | 17.5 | 20.1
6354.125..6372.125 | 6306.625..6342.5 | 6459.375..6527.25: 0.05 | 14.8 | 18.7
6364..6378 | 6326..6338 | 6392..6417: 0.06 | 15.1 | 16.3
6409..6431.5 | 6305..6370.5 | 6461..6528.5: 0.01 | 15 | 18.8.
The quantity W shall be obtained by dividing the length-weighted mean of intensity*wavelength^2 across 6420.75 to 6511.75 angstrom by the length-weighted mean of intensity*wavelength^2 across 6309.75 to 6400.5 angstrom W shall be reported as 1.23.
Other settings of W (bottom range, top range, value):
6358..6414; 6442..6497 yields 1.22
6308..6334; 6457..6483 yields 1.33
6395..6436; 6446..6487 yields 1.11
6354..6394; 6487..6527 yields 1.34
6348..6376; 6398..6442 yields 1.12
